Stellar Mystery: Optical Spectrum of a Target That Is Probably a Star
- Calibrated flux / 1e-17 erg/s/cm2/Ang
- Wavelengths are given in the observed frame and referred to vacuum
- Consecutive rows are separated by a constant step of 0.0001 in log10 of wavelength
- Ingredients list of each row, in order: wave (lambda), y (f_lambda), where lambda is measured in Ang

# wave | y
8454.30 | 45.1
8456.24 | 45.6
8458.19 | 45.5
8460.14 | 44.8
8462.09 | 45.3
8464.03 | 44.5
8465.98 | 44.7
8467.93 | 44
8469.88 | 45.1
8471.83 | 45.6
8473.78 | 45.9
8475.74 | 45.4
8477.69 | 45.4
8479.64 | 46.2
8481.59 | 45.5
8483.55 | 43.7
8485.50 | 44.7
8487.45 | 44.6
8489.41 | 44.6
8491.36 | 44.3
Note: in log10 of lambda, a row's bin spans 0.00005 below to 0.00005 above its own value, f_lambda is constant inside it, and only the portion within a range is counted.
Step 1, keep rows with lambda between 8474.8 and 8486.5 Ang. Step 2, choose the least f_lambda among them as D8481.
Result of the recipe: 43.7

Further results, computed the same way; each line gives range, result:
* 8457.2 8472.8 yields 44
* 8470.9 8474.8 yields 45.6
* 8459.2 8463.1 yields 44.8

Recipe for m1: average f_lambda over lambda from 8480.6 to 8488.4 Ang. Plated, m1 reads 44.6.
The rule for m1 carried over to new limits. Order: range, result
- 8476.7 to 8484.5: 45.2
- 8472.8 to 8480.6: 45.7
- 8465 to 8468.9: 44.3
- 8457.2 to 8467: 45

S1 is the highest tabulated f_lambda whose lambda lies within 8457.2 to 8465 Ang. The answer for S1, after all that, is 45.5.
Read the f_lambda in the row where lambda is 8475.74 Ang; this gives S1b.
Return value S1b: 45.4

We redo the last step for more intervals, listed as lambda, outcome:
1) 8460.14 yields 44.8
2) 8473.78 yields 45.9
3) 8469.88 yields 45.1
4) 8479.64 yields 46.2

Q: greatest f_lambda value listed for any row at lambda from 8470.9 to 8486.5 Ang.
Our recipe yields 46.2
